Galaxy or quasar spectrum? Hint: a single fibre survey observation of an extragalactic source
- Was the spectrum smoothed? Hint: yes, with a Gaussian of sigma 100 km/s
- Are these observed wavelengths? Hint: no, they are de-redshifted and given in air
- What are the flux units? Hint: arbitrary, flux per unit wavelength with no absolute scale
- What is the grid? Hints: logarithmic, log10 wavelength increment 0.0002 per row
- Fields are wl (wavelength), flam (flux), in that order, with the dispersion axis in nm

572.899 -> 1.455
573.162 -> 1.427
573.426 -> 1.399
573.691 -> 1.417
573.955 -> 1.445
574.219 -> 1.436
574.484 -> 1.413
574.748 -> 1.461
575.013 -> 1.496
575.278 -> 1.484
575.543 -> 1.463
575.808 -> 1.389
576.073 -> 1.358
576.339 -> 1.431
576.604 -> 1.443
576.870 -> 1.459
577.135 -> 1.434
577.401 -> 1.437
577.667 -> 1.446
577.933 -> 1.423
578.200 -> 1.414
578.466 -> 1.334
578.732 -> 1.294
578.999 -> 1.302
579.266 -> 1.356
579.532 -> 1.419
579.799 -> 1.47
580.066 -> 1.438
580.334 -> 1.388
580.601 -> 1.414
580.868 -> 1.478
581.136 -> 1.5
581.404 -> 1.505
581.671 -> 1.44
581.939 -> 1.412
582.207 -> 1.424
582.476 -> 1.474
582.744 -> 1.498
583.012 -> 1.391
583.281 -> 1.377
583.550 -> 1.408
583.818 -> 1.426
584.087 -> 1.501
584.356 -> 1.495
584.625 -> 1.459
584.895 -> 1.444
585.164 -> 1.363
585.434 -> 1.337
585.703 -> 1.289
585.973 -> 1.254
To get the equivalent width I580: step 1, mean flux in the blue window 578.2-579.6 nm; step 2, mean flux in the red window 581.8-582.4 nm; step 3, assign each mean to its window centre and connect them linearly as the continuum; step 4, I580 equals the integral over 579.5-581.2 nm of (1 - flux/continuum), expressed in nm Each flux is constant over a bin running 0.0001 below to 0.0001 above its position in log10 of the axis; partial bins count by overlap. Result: -0.08 nm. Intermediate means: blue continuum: 1.35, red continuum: 1.42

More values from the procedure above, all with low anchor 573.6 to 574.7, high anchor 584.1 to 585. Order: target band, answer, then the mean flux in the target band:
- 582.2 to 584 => 0.04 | 1.43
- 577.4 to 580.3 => 0.12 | 1.39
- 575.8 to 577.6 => 0.02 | 1.42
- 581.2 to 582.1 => 0.00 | 1.46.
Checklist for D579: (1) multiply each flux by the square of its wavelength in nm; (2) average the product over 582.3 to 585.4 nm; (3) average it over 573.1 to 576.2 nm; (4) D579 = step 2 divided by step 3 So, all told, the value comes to 1.0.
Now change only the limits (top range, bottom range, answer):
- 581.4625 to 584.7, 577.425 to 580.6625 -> 1.05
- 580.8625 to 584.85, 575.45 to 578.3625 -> 1.04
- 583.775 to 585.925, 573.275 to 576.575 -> 1.02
